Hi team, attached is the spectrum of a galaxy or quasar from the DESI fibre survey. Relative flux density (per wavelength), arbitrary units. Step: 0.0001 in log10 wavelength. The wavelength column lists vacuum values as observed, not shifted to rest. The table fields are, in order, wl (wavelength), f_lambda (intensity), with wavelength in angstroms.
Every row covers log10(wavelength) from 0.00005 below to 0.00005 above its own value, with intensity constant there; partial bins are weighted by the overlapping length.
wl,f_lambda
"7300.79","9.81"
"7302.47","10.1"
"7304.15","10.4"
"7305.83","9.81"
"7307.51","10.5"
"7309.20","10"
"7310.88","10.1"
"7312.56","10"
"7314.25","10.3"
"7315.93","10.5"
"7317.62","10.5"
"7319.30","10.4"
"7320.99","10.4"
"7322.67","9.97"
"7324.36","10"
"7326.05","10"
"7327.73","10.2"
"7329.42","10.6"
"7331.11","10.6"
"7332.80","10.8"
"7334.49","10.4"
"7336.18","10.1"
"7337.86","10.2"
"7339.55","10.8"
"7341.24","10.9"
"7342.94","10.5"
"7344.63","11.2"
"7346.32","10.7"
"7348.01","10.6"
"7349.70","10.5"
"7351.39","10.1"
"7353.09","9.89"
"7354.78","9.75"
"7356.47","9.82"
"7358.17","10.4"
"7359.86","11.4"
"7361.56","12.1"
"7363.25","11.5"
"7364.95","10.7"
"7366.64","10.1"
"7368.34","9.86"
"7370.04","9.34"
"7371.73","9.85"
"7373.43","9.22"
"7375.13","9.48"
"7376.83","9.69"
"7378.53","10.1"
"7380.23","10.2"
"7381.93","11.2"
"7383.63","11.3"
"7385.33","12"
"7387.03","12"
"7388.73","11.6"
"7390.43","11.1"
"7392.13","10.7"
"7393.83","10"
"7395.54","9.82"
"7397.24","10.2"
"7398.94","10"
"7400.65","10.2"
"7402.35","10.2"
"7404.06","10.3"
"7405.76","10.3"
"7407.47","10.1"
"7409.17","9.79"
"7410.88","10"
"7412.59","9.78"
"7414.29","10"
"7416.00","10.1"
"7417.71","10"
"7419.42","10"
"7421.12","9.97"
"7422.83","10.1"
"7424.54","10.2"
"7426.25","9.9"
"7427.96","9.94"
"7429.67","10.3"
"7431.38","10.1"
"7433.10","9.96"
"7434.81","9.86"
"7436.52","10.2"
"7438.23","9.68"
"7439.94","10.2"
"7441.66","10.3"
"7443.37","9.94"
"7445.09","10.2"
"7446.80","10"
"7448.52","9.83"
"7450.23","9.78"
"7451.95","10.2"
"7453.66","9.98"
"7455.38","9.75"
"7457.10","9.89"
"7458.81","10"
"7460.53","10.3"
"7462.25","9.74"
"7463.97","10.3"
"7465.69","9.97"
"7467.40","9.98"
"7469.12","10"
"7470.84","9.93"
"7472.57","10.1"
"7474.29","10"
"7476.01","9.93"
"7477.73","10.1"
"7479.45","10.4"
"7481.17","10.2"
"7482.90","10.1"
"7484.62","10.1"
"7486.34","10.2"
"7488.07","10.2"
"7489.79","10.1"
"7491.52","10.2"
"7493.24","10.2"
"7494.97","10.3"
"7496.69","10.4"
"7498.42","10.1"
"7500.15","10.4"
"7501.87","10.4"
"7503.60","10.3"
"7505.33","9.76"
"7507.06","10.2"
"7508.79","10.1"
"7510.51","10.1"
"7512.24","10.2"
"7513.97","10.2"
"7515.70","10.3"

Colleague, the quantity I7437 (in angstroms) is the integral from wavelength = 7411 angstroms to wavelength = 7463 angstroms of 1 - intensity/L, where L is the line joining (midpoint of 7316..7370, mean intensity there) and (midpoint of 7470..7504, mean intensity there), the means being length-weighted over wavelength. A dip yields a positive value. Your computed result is 1.4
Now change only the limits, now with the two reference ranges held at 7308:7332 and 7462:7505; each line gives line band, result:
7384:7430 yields -0.6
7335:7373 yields -0.8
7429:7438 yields 0.1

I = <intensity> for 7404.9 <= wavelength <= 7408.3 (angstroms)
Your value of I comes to 10.2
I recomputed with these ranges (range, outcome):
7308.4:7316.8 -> 10.2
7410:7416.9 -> 9.96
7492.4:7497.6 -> 10.3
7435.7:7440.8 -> 10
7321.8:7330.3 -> 10.2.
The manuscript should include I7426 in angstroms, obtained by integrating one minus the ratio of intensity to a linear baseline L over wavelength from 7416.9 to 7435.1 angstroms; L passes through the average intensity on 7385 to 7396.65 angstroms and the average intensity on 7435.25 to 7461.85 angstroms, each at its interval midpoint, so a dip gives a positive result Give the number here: 0.6 angstroms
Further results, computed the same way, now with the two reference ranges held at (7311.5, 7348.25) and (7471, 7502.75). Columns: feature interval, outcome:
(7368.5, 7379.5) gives 0.8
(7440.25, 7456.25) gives 0.4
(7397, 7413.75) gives 0.4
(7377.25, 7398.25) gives -1.0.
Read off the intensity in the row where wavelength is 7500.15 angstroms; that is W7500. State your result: 10.4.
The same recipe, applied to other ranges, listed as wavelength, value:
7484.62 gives 10.1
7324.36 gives 10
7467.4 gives 9.98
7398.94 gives 10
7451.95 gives 10.2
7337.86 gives 10.2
